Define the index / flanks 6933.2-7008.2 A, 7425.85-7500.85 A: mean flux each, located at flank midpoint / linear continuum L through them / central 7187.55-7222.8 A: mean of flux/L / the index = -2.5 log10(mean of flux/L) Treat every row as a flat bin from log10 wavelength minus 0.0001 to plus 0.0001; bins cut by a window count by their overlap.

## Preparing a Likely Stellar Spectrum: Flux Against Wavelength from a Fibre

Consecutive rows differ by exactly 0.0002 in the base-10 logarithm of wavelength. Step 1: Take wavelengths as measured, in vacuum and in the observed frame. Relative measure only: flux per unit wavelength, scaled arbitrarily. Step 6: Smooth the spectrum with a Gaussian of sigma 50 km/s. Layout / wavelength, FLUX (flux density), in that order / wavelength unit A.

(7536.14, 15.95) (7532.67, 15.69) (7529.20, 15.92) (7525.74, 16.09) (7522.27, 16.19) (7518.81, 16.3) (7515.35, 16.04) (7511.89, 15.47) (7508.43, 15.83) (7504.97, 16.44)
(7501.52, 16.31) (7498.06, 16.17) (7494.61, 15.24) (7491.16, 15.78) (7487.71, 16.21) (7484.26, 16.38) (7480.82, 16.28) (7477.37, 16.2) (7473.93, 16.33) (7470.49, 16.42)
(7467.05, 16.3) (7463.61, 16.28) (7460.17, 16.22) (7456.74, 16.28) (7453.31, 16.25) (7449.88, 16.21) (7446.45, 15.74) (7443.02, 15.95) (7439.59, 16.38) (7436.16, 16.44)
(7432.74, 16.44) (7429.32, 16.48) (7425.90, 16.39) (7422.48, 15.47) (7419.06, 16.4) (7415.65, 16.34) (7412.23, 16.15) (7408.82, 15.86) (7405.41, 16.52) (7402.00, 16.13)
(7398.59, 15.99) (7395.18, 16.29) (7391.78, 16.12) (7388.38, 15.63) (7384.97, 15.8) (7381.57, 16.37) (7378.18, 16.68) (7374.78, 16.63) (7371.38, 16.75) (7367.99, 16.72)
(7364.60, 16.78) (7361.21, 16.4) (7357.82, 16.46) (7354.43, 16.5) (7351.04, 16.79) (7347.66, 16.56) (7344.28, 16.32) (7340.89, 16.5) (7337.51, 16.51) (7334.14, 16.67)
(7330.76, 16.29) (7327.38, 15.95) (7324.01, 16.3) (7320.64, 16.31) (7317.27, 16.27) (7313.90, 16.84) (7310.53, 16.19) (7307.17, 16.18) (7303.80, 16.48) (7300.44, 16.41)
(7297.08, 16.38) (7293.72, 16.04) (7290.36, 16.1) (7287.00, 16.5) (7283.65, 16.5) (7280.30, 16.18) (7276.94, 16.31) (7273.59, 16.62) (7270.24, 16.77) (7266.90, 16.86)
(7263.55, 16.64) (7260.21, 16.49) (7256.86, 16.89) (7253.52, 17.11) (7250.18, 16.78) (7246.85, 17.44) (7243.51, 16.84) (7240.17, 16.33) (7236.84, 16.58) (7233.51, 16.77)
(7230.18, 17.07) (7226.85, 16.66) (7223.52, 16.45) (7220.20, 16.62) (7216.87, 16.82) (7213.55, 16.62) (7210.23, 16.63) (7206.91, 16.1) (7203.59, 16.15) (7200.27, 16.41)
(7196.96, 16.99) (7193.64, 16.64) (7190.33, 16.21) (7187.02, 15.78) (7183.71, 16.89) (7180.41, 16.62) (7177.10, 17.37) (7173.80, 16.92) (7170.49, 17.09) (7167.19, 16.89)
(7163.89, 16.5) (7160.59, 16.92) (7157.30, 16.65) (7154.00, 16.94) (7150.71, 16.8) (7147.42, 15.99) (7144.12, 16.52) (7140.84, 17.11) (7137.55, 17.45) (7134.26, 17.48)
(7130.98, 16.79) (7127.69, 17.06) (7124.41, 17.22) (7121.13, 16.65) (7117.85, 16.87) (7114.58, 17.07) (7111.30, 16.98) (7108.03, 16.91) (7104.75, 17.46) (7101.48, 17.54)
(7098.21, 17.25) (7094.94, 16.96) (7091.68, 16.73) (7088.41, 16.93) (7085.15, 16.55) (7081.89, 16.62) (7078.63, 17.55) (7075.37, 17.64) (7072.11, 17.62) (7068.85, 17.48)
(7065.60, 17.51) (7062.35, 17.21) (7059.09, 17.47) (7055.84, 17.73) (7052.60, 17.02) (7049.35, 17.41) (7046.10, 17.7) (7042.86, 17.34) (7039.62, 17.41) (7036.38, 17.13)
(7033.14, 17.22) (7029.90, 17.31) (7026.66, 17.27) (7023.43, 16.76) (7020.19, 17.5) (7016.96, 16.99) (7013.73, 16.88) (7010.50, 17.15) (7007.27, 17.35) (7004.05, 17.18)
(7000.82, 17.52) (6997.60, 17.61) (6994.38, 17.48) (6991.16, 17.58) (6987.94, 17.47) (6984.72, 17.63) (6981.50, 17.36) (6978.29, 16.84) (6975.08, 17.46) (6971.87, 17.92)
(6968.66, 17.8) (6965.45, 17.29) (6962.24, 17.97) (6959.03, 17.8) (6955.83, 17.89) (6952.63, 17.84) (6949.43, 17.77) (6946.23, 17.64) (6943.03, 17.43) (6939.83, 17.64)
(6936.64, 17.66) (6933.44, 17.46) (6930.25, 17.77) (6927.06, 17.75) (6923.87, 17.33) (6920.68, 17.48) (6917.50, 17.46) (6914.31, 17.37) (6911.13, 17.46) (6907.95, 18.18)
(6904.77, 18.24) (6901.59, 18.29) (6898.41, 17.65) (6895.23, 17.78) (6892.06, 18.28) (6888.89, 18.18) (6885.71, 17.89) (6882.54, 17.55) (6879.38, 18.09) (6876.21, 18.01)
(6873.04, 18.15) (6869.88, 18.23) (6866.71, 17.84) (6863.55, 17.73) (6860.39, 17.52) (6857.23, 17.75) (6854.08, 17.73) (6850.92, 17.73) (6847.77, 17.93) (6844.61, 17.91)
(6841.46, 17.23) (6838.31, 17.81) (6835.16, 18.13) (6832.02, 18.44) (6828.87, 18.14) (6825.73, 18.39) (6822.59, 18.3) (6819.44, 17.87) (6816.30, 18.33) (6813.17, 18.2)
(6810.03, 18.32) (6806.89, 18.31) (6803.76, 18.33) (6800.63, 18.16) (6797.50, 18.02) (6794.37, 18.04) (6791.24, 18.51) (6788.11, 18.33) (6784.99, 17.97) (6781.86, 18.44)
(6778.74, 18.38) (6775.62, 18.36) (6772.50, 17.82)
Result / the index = 0.03 mag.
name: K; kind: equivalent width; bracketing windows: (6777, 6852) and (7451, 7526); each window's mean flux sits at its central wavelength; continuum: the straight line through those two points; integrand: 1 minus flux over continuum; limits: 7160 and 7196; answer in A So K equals 0.7 A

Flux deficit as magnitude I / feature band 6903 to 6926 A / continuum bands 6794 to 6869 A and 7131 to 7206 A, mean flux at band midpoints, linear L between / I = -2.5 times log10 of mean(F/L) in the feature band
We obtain 0.00 mag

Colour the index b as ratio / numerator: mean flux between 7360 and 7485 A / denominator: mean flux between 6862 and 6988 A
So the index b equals 0.92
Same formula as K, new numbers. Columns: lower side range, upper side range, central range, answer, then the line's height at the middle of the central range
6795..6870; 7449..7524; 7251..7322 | 0.98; 16.7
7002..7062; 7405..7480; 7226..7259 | -0.23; 16.7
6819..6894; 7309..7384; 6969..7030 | 0.64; 17.5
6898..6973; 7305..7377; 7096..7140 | 0.06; 17.2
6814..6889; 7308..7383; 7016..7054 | 0.32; 17.4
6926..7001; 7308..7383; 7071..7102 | 0.24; 17.2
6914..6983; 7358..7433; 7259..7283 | 0.14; 16.7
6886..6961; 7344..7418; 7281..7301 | 0.39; 16.6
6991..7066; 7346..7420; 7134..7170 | 0.33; 17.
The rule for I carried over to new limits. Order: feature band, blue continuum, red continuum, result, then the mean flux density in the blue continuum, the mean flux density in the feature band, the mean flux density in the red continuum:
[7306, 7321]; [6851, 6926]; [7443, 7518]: 0.01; 17.8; 16.4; 16.1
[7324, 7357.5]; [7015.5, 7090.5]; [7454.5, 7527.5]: 0.01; 17.3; 16.4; 16.1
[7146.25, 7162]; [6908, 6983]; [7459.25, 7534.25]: 0.02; 17.6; 16.7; 16.1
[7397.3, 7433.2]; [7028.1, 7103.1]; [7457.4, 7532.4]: 0.01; 17.3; 16.2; 16.1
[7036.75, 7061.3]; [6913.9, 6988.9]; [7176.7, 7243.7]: -0.01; 17.6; 17.4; 16.6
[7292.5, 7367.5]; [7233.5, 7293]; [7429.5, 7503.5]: 0.00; 16.6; 16.4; 16.2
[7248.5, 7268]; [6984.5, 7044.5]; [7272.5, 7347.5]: -0.02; 17.3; 16.8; 16.4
